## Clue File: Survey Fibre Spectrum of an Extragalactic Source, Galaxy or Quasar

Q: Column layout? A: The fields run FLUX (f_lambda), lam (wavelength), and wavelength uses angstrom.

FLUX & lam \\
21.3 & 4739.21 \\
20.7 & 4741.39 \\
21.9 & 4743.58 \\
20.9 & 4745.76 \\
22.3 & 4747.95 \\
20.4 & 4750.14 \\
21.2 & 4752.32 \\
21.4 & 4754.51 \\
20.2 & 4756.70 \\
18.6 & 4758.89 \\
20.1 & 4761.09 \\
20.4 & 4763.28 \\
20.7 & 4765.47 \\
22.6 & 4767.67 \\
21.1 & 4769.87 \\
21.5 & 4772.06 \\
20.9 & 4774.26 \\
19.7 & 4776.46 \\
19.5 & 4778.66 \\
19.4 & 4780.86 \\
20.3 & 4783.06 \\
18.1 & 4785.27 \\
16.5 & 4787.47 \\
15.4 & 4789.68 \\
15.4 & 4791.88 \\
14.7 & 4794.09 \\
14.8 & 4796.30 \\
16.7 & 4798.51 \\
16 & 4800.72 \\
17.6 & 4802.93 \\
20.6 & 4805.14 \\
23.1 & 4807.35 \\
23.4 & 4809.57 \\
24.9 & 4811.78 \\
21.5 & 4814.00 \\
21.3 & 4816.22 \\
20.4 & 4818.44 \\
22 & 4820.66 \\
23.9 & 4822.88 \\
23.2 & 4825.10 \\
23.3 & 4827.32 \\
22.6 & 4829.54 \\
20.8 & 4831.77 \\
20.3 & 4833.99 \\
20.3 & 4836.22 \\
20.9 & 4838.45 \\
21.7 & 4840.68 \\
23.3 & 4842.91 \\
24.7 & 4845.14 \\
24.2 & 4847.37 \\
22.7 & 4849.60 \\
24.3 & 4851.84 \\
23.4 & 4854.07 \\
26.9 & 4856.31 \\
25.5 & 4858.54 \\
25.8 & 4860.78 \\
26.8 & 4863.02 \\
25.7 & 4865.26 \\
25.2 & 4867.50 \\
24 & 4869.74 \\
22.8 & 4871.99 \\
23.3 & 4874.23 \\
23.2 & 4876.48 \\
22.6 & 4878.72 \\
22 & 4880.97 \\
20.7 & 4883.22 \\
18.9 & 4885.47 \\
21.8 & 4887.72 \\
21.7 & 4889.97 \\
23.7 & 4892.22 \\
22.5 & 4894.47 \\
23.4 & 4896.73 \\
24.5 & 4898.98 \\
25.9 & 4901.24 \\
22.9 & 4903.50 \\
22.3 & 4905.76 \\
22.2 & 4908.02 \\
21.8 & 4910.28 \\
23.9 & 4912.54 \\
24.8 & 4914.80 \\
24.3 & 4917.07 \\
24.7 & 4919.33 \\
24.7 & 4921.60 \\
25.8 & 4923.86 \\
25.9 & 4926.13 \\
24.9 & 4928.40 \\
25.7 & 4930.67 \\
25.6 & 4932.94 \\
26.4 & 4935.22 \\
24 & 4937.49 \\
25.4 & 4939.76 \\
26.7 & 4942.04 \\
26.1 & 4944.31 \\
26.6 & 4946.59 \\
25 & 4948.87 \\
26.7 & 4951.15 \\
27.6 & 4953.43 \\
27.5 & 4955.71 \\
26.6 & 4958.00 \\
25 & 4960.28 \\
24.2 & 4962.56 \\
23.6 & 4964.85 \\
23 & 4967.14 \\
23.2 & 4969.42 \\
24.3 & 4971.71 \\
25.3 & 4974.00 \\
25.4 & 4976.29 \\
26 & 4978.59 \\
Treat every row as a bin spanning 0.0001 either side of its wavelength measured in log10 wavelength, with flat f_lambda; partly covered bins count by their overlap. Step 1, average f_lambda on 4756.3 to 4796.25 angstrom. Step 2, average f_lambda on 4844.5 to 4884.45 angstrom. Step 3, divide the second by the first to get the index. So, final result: 1.27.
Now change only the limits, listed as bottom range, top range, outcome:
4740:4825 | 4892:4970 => 1.24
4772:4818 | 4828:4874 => 1.24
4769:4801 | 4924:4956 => 1.44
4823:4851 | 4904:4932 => 1.08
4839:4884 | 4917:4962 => 1.08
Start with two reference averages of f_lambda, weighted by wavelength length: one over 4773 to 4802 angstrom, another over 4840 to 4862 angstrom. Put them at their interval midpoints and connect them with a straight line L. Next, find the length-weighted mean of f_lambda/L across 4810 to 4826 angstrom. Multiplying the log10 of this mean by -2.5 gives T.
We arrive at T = -0.09 mag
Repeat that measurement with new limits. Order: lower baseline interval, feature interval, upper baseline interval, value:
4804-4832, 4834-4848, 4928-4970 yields 0.033 mag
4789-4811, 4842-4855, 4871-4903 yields -0.158 mag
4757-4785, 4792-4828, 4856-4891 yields 0.066 mag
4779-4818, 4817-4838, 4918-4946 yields -0.080 mag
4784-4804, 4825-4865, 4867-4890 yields -0.177 mag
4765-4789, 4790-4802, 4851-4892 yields 0.309 mag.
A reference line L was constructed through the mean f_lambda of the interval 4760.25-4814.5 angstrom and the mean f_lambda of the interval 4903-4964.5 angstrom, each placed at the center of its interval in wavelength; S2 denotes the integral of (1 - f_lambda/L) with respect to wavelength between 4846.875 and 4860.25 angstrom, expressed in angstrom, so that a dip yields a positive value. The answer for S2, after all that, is -1.6 angstrom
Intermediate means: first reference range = 19.4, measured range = 24.6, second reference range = 25.1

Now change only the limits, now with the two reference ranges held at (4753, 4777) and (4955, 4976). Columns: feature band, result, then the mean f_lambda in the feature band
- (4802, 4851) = -0.5 angstrom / 22.2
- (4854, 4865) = -1.6 angstrom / 25.9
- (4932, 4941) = -0.5 angstrom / 25.3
